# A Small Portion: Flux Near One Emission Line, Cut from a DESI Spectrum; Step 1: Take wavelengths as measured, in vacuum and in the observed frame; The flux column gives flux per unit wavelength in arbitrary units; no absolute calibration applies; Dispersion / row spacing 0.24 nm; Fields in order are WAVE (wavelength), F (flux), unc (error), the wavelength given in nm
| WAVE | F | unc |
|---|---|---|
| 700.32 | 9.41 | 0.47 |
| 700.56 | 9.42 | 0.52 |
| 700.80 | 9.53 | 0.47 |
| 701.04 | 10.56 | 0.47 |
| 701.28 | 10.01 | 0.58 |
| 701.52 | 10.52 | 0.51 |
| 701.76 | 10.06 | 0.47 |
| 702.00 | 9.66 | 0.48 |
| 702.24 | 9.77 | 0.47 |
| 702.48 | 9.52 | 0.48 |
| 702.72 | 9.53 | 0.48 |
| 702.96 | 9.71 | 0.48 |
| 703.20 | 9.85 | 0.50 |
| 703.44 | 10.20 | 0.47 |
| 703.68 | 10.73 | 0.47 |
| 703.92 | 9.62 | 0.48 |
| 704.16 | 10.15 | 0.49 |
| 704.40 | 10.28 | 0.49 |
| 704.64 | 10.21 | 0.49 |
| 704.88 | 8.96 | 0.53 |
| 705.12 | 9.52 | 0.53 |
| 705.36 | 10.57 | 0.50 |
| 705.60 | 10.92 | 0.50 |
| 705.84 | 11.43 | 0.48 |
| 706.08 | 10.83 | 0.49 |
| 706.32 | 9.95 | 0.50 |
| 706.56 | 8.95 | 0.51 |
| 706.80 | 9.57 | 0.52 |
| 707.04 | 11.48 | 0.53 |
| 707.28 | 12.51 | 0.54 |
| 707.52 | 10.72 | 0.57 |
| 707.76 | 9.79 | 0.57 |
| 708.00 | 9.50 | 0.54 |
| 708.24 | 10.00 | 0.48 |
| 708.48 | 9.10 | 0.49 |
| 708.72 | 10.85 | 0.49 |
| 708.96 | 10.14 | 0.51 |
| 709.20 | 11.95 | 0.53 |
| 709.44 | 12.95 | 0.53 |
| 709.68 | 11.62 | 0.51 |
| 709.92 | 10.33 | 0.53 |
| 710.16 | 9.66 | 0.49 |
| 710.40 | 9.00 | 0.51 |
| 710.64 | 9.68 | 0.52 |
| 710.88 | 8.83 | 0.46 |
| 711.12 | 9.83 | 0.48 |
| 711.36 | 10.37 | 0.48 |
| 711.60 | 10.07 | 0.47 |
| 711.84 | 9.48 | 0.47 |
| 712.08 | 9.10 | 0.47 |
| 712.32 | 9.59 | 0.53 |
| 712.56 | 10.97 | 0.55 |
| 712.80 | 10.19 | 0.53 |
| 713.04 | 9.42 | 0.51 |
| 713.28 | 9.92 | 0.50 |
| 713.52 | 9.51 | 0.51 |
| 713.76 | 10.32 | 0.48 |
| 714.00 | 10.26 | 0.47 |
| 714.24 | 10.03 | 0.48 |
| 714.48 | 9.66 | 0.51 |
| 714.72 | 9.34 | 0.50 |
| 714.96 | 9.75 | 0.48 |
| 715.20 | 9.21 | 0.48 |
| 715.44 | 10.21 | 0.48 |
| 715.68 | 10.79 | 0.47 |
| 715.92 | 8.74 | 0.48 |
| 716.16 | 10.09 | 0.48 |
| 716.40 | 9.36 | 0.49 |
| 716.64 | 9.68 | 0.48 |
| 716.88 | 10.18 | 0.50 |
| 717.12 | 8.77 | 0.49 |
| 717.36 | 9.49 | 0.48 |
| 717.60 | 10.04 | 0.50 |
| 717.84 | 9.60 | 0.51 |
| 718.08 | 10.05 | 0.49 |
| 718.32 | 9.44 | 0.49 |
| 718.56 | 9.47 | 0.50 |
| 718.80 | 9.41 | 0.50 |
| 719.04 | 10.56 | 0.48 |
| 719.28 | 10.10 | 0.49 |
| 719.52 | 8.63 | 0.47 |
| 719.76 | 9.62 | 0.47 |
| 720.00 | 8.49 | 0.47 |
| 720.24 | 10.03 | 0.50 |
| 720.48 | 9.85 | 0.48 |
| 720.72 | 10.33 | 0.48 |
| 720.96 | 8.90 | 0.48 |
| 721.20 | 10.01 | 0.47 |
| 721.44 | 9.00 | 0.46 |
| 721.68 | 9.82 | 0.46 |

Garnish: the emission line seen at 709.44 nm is [N II]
